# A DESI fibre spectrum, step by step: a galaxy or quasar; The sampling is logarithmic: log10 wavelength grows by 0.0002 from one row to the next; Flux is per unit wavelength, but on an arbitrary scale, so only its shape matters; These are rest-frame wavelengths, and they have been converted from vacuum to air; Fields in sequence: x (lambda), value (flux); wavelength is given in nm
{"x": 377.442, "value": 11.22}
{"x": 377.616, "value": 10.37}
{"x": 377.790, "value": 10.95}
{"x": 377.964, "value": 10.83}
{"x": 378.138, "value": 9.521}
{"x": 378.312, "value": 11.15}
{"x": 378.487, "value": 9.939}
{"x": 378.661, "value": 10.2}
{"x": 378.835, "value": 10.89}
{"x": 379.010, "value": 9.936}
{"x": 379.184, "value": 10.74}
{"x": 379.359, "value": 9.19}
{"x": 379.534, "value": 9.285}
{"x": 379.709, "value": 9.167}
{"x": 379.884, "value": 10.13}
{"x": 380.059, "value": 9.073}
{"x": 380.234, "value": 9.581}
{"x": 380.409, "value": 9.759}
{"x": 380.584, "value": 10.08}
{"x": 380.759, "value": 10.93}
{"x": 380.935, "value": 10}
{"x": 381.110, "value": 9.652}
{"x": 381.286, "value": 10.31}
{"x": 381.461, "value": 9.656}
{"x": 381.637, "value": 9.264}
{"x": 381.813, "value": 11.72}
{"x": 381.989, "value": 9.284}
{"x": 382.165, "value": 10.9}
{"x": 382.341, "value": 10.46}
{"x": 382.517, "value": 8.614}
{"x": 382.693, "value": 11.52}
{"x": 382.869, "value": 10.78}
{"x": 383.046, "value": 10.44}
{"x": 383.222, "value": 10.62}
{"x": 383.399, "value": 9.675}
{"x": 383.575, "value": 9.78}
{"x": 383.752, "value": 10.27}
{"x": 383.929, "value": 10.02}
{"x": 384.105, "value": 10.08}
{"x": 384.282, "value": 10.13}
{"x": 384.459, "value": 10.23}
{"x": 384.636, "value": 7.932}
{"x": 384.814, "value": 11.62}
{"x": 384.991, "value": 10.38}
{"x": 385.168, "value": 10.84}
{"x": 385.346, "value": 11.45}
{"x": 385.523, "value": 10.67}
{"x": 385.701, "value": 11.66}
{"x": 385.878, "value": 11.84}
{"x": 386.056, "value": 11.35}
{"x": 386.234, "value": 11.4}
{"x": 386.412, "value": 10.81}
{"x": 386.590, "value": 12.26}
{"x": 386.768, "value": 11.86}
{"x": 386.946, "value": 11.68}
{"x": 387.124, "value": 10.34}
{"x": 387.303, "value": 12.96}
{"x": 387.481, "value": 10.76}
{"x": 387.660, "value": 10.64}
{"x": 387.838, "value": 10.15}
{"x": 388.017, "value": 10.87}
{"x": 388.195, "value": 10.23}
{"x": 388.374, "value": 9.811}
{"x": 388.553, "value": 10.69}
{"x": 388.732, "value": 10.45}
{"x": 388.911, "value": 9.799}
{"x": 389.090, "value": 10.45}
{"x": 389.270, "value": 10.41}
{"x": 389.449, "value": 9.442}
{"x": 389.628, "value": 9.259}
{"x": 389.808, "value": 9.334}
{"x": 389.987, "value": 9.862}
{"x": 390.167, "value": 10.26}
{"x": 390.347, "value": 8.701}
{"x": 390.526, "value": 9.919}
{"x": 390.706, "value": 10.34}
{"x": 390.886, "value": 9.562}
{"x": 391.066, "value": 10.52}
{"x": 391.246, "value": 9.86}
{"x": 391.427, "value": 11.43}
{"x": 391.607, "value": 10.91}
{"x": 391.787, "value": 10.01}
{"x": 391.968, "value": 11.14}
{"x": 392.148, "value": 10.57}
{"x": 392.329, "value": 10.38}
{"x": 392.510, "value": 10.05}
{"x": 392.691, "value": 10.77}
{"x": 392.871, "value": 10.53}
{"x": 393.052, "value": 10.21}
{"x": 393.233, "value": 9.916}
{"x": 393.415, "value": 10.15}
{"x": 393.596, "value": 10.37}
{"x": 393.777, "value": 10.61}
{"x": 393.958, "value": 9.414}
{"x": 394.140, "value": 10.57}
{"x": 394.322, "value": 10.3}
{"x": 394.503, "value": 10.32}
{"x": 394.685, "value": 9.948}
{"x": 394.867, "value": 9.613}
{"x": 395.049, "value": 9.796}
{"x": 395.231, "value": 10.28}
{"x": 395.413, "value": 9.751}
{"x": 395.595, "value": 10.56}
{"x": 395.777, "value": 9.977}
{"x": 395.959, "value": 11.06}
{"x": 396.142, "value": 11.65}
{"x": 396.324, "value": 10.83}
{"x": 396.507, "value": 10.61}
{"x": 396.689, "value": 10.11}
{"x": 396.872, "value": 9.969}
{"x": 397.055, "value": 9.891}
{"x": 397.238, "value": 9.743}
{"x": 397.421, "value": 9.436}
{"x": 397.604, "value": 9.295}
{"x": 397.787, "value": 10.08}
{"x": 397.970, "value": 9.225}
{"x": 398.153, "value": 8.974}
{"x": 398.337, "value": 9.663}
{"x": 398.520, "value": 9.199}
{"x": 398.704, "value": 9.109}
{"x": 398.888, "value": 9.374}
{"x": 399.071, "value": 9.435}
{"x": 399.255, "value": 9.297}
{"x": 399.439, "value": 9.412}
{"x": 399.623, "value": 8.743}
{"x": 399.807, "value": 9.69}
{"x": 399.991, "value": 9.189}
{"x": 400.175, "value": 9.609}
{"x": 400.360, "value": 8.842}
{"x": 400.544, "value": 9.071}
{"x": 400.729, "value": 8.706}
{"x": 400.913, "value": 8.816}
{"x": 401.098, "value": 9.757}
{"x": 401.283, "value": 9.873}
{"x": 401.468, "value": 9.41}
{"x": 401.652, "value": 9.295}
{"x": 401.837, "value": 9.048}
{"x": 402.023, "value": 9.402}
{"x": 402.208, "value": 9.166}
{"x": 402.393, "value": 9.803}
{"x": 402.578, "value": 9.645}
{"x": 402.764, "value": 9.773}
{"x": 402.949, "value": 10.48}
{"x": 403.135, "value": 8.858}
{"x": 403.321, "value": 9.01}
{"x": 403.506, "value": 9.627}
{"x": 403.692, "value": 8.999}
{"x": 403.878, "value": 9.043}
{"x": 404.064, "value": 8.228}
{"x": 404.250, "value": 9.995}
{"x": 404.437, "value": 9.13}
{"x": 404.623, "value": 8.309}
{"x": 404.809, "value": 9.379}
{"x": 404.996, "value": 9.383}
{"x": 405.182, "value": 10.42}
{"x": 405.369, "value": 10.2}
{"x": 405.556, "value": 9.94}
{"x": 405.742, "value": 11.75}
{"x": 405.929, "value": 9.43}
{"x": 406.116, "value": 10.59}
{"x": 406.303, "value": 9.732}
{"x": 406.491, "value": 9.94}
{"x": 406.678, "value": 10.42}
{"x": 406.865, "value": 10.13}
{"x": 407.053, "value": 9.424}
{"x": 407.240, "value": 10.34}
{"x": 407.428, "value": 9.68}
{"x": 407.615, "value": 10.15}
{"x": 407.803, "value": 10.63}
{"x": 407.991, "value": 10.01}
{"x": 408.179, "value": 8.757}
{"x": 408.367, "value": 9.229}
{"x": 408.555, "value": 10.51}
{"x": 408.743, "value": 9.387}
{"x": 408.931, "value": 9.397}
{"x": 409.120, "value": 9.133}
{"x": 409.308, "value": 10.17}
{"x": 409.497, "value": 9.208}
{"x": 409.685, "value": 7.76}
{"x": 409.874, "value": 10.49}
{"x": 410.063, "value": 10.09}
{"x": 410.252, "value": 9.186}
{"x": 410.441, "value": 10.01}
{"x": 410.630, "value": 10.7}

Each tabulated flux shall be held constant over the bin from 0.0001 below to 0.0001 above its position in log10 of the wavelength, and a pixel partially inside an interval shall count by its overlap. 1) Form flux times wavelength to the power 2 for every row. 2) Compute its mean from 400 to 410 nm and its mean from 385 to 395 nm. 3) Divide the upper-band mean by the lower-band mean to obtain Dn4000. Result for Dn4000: 1.0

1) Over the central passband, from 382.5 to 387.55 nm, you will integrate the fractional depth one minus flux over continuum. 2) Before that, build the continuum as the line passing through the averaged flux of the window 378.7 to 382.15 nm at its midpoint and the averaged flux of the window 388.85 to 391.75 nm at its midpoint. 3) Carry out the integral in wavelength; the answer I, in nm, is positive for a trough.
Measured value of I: -0.41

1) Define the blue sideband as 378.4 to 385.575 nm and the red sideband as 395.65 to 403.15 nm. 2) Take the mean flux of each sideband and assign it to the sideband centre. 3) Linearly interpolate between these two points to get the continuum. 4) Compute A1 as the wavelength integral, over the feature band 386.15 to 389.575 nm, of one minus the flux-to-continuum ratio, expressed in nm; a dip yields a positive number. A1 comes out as -0.282 nm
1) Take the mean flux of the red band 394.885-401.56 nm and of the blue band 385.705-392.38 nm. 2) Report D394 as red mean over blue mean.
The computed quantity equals 0.9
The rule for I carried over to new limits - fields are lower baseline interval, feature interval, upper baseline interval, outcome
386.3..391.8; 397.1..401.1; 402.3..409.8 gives 0.272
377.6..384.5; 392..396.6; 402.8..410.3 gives -0.211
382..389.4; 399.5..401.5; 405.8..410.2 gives 0.163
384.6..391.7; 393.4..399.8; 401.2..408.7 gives 0.146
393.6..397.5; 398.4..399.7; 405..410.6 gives 0.113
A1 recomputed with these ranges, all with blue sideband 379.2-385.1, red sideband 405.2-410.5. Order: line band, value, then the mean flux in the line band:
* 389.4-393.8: -0.089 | 10.2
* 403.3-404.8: 0.124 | 9.07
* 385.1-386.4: -0.168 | 11.3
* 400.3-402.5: 0.138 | 9.28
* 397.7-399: 0.071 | 9.38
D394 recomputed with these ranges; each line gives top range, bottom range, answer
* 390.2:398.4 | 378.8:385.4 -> 1.01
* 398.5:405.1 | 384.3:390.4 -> 0.88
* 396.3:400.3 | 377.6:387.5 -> 0.92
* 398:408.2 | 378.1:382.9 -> 0.95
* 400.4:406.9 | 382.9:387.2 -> 0.89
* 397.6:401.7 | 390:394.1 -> 0.91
